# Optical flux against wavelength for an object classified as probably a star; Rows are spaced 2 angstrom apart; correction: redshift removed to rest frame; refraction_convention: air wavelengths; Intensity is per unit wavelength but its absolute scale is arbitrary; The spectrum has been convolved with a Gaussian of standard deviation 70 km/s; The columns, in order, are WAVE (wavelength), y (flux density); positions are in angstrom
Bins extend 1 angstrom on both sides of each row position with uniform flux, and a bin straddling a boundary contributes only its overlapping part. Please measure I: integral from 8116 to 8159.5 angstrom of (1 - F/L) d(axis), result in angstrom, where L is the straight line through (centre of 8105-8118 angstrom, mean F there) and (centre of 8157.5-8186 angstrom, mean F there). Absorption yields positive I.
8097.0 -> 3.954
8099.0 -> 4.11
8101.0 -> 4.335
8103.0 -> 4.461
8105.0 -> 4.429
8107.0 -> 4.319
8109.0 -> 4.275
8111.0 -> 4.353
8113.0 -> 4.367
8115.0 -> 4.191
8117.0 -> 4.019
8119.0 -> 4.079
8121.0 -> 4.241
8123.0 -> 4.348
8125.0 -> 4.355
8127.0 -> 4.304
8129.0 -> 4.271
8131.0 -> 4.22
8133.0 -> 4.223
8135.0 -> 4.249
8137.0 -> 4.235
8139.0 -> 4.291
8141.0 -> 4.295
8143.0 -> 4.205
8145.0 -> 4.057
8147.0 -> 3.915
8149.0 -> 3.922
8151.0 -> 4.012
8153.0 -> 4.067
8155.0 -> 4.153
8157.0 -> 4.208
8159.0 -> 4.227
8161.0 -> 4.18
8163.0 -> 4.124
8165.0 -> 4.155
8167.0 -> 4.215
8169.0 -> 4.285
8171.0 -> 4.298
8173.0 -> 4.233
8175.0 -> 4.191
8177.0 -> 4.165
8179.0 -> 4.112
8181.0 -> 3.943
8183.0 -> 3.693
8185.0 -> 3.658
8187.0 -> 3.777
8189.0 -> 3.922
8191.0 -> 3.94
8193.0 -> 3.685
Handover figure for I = 0.22 angstrom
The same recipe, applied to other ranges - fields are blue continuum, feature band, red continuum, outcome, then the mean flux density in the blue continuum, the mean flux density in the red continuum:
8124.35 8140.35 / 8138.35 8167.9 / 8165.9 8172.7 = 0.91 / 4.27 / 4.26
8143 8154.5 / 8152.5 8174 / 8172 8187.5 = -1.06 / 4.02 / 3.98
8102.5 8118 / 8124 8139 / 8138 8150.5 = -0.31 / 4.3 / 4.11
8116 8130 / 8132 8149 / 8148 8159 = -0.08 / 4.23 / 4.09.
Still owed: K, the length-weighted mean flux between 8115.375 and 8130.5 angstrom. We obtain 4.23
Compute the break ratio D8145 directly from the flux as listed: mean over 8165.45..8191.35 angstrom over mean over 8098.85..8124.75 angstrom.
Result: 0.9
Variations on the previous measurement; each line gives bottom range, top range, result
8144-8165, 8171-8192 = 0.97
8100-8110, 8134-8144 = 0.98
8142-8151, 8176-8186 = 0.97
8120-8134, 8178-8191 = 0.90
